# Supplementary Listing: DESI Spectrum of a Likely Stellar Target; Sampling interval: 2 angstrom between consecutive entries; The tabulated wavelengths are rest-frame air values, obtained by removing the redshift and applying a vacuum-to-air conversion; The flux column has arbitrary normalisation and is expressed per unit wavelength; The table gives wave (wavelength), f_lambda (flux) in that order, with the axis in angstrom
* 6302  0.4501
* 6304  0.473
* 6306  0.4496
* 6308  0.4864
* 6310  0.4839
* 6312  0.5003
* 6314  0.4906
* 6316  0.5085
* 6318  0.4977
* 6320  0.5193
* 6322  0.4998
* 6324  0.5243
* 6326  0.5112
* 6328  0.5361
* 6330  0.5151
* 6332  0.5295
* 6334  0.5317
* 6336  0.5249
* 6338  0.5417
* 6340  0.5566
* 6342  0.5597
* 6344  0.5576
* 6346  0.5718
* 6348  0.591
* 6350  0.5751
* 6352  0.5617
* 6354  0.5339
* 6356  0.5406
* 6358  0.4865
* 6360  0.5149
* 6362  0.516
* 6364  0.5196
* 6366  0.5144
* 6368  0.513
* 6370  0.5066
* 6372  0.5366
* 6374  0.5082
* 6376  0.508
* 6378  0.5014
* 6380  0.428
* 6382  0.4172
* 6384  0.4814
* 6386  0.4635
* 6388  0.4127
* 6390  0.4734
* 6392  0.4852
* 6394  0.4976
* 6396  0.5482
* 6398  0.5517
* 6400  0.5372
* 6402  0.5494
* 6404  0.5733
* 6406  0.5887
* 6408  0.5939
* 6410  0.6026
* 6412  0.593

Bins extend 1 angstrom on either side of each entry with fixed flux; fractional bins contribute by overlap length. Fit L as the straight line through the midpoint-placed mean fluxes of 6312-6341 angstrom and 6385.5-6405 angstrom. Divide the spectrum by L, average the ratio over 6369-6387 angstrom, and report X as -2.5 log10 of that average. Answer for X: 0.06 mag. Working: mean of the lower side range 0.52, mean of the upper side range 0.51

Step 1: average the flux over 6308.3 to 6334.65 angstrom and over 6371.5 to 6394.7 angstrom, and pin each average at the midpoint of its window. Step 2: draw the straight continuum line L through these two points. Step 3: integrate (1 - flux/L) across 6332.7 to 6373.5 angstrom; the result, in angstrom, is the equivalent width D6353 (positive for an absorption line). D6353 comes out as -3.7 angstrom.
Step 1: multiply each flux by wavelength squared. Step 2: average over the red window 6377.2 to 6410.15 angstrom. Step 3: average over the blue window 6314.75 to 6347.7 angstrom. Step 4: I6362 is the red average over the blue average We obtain 1.0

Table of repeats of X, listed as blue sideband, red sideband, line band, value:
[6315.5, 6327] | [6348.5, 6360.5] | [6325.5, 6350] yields -0.04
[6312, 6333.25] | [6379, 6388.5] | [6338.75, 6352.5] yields -0.17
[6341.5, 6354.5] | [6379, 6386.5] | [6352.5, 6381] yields -0.02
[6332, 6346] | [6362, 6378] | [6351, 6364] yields 0.00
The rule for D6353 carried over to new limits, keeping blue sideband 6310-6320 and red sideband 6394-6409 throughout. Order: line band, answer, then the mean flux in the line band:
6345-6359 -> -0.7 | 0.552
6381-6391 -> 1.8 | 0.45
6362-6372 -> 0.4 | 0.516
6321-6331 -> -0.2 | 0.517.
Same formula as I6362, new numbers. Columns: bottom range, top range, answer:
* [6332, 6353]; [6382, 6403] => 0.91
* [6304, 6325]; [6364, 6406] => 1.04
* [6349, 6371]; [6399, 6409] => 1.10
